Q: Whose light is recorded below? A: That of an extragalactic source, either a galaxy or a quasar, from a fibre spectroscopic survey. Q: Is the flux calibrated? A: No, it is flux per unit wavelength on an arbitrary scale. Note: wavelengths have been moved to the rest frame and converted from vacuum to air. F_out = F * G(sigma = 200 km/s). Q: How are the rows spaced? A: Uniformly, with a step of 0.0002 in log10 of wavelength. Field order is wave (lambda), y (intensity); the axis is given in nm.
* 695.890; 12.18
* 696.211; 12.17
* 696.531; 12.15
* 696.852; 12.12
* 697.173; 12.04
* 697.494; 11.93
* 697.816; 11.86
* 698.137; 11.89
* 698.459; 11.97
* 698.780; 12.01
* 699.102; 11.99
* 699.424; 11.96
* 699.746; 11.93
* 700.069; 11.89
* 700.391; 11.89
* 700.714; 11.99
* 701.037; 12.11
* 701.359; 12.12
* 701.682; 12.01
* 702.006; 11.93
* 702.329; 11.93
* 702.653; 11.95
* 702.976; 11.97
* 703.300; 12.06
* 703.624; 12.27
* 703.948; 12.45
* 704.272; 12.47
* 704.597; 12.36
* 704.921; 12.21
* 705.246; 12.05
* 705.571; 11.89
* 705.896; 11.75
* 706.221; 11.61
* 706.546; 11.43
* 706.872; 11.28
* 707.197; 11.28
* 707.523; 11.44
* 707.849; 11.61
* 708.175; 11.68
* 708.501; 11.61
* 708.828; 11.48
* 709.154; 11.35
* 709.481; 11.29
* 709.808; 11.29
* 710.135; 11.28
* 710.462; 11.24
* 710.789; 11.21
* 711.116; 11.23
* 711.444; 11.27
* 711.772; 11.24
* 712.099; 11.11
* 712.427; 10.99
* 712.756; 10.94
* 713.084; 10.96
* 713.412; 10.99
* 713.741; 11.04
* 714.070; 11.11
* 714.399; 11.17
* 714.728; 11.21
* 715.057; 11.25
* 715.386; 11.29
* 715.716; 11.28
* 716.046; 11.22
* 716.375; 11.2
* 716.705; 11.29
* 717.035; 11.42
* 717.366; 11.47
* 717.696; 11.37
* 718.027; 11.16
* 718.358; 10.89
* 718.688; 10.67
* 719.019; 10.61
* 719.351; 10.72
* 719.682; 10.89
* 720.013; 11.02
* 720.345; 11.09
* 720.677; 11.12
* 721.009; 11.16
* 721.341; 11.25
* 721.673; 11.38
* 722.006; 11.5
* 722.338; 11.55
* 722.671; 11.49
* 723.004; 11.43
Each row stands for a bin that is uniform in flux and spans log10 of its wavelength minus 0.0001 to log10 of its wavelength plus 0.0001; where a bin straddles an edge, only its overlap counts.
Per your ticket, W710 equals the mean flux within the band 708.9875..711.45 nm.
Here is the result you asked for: 11.3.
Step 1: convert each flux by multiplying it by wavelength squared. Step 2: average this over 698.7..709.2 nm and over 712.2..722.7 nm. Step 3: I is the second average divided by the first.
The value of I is 1.0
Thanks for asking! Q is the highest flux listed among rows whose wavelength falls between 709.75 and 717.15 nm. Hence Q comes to 11.42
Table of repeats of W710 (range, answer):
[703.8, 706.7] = 12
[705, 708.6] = 11.6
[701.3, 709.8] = 11.8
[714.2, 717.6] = 11.3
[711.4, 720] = 11.1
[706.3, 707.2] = 11.4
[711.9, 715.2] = 11.1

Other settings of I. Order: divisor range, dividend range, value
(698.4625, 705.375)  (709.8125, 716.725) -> 0.96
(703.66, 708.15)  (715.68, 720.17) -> 0.97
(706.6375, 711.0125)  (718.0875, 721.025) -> 0.99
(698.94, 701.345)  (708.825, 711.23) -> 0.97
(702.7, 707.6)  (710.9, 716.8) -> 0.96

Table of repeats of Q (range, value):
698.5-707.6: 12.47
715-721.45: 11.47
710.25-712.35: 11.27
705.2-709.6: 12.05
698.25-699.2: 12.01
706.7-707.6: 11.44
